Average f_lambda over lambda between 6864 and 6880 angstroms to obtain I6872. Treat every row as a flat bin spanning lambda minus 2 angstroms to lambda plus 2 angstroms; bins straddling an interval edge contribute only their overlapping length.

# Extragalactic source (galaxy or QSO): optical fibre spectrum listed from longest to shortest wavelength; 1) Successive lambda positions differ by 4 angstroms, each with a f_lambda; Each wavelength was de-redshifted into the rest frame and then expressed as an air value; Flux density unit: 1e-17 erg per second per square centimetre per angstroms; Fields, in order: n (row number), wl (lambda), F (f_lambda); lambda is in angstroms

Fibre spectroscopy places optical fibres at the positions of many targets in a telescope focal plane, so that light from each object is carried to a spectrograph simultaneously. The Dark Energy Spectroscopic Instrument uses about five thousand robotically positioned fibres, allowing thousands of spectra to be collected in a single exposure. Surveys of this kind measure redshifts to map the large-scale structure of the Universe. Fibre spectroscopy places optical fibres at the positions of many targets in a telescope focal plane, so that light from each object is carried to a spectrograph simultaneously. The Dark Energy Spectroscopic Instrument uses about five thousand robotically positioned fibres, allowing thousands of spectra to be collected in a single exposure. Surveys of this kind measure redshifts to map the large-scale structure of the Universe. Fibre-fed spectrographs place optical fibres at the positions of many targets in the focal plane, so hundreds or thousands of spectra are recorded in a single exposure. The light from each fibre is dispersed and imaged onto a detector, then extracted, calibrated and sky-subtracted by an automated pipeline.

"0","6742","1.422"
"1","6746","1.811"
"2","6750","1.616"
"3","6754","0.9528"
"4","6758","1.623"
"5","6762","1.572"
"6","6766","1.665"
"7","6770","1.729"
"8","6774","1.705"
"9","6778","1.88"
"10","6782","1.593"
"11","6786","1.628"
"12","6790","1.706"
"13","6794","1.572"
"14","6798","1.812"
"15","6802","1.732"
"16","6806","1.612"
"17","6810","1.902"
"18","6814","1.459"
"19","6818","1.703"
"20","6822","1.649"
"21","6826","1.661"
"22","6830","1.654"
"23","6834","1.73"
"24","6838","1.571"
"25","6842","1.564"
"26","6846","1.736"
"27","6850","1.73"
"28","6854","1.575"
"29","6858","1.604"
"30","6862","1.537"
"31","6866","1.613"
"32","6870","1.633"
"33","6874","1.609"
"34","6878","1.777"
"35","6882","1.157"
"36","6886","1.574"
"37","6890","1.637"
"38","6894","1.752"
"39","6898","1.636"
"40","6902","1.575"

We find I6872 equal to 1.66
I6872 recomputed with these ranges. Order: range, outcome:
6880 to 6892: 1.46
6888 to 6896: 1.69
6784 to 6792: 1.67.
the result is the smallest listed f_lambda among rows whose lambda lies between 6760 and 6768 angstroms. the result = 1.572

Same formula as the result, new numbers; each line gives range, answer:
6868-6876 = 1.609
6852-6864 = 1.537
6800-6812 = 1.612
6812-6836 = 1.459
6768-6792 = 1.593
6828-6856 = 1.564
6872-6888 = 1.157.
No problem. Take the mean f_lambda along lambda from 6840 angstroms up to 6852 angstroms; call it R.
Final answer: 1.68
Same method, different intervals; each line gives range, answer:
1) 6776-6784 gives 1.74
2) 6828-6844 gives 1.63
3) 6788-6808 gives 1.69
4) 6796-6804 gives 1.77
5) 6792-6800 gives 1.69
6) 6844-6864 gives 1.64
